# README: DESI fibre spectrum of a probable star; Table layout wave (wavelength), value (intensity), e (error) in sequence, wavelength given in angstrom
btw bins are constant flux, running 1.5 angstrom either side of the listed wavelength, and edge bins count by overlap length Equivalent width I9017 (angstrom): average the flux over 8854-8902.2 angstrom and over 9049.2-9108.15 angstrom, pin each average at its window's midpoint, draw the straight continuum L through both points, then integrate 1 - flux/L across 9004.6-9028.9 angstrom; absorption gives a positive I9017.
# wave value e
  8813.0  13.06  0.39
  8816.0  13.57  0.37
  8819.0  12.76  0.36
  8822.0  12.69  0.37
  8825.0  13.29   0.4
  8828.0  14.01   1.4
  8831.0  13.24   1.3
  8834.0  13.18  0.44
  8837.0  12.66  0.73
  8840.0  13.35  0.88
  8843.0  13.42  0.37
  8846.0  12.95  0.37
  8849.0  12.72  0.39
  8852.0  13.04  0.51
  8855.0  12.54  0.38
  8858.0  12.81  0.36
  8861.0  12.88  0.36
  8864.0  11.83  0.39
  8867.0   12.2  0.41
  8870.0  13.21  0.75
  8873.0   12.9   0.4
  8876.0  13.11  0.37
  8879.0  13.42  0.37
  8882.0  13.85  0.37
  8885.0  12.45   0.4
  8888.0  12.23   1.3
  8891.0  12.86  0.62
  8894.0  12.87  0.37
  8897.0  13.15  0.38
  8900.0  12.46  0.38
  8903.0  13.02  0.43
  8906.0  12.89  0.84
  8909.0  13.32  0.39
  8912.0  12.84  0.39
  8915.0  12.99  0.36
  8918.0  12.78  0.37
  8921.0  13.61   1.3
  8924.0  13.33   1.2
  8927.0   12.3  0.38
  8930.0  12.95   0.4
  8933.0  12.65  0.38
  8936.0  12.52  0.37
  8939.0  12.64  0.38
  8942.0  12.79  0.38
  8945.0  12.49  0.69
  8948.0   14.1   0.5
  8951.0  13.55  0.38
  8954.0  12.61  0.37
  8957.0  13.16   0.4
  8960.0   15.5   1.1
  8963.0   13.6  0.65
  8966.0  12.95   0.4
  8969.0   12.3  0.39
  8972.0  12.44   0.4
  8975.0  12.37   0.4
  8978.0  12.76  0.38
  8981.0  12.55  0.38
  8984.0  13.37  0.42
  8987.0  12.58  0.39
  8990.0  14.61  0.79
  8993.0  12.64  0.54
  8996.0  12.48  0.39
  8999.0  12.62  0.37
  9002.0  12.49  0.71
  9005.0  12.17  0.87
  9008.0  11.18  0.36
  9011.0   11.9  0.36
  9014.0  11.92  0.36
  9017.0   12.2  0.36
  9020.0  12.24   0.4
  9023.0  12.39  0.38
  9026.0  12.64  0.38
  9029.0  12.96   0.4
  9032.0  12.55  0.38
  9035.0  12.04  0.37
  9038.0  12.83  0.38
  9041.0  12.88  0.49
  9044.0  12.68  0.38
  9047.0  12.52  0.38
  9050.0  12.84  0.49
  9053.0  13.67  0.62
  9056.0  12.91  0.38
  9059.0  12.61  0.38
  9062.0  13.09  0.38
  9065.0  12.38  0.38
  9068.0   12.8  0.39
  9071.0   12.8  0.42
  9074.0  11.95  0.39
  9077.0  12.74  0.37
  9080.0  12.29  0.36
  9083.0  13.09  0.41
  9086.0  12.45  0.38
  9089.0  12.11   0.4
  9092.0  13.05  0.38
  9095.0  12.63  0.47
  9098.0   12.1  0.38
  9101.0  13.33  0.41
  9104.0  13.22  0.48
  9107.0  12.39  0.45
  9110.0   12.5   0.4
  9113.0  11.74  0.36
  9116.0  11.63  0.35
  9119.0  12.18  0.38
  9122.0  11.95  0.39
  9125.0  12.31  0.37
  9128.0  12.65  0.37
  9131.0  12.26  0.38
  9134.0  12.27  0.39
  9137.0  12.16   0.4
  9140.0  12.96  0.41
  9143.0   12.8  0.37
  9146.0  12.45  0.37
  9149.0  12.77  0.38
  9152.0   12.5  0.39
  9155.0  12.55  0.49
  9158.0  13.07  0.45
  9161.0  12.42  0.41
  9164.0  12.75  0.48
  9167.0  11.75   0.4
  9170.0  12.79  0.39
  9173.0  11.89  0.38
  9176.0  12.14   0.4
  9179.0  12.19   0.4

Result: 1.18 angstrom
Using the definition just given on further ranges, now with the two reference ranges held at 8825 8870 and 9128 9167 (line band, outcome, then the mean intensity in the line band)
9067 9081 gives 0.15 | 12.5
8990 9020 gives 1.02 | 12.3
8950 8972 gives -0.90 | 13.3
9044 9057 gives -0.28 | 13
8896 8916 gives -0.13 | 12.9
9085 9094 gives 0.06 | 12.5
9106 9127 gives 0.81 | 12.1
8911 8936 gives -0.13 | 12.9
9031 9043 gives 0.11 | 12.6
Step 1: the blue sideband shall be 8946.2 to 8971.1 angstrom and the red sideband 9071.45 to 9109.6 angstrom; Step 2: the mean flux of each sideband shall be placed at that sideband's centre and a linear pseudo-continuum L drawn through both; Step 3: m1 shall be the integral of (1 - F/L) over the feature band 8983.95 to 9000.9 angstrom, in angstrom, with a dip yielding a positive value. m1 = 0.3 angstrom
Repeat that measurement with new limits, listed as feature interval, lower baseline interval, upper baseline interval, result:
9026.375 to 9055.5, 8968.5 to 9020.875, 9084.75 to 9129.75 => -0.7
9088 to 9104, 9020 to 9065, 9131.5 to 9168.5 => -0.1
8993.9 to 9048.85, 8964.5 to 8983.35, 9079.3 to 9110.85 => 1.1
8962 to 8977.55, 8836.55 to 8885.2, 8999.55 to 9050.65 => -0.2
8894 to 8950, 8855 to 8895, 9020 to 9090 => -0.8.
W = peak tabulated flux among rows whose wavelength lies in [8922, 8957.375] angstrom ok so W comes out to 14.1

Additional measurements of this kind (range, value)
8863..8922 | 13.85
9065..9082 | 12.8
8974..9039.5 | 14.61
